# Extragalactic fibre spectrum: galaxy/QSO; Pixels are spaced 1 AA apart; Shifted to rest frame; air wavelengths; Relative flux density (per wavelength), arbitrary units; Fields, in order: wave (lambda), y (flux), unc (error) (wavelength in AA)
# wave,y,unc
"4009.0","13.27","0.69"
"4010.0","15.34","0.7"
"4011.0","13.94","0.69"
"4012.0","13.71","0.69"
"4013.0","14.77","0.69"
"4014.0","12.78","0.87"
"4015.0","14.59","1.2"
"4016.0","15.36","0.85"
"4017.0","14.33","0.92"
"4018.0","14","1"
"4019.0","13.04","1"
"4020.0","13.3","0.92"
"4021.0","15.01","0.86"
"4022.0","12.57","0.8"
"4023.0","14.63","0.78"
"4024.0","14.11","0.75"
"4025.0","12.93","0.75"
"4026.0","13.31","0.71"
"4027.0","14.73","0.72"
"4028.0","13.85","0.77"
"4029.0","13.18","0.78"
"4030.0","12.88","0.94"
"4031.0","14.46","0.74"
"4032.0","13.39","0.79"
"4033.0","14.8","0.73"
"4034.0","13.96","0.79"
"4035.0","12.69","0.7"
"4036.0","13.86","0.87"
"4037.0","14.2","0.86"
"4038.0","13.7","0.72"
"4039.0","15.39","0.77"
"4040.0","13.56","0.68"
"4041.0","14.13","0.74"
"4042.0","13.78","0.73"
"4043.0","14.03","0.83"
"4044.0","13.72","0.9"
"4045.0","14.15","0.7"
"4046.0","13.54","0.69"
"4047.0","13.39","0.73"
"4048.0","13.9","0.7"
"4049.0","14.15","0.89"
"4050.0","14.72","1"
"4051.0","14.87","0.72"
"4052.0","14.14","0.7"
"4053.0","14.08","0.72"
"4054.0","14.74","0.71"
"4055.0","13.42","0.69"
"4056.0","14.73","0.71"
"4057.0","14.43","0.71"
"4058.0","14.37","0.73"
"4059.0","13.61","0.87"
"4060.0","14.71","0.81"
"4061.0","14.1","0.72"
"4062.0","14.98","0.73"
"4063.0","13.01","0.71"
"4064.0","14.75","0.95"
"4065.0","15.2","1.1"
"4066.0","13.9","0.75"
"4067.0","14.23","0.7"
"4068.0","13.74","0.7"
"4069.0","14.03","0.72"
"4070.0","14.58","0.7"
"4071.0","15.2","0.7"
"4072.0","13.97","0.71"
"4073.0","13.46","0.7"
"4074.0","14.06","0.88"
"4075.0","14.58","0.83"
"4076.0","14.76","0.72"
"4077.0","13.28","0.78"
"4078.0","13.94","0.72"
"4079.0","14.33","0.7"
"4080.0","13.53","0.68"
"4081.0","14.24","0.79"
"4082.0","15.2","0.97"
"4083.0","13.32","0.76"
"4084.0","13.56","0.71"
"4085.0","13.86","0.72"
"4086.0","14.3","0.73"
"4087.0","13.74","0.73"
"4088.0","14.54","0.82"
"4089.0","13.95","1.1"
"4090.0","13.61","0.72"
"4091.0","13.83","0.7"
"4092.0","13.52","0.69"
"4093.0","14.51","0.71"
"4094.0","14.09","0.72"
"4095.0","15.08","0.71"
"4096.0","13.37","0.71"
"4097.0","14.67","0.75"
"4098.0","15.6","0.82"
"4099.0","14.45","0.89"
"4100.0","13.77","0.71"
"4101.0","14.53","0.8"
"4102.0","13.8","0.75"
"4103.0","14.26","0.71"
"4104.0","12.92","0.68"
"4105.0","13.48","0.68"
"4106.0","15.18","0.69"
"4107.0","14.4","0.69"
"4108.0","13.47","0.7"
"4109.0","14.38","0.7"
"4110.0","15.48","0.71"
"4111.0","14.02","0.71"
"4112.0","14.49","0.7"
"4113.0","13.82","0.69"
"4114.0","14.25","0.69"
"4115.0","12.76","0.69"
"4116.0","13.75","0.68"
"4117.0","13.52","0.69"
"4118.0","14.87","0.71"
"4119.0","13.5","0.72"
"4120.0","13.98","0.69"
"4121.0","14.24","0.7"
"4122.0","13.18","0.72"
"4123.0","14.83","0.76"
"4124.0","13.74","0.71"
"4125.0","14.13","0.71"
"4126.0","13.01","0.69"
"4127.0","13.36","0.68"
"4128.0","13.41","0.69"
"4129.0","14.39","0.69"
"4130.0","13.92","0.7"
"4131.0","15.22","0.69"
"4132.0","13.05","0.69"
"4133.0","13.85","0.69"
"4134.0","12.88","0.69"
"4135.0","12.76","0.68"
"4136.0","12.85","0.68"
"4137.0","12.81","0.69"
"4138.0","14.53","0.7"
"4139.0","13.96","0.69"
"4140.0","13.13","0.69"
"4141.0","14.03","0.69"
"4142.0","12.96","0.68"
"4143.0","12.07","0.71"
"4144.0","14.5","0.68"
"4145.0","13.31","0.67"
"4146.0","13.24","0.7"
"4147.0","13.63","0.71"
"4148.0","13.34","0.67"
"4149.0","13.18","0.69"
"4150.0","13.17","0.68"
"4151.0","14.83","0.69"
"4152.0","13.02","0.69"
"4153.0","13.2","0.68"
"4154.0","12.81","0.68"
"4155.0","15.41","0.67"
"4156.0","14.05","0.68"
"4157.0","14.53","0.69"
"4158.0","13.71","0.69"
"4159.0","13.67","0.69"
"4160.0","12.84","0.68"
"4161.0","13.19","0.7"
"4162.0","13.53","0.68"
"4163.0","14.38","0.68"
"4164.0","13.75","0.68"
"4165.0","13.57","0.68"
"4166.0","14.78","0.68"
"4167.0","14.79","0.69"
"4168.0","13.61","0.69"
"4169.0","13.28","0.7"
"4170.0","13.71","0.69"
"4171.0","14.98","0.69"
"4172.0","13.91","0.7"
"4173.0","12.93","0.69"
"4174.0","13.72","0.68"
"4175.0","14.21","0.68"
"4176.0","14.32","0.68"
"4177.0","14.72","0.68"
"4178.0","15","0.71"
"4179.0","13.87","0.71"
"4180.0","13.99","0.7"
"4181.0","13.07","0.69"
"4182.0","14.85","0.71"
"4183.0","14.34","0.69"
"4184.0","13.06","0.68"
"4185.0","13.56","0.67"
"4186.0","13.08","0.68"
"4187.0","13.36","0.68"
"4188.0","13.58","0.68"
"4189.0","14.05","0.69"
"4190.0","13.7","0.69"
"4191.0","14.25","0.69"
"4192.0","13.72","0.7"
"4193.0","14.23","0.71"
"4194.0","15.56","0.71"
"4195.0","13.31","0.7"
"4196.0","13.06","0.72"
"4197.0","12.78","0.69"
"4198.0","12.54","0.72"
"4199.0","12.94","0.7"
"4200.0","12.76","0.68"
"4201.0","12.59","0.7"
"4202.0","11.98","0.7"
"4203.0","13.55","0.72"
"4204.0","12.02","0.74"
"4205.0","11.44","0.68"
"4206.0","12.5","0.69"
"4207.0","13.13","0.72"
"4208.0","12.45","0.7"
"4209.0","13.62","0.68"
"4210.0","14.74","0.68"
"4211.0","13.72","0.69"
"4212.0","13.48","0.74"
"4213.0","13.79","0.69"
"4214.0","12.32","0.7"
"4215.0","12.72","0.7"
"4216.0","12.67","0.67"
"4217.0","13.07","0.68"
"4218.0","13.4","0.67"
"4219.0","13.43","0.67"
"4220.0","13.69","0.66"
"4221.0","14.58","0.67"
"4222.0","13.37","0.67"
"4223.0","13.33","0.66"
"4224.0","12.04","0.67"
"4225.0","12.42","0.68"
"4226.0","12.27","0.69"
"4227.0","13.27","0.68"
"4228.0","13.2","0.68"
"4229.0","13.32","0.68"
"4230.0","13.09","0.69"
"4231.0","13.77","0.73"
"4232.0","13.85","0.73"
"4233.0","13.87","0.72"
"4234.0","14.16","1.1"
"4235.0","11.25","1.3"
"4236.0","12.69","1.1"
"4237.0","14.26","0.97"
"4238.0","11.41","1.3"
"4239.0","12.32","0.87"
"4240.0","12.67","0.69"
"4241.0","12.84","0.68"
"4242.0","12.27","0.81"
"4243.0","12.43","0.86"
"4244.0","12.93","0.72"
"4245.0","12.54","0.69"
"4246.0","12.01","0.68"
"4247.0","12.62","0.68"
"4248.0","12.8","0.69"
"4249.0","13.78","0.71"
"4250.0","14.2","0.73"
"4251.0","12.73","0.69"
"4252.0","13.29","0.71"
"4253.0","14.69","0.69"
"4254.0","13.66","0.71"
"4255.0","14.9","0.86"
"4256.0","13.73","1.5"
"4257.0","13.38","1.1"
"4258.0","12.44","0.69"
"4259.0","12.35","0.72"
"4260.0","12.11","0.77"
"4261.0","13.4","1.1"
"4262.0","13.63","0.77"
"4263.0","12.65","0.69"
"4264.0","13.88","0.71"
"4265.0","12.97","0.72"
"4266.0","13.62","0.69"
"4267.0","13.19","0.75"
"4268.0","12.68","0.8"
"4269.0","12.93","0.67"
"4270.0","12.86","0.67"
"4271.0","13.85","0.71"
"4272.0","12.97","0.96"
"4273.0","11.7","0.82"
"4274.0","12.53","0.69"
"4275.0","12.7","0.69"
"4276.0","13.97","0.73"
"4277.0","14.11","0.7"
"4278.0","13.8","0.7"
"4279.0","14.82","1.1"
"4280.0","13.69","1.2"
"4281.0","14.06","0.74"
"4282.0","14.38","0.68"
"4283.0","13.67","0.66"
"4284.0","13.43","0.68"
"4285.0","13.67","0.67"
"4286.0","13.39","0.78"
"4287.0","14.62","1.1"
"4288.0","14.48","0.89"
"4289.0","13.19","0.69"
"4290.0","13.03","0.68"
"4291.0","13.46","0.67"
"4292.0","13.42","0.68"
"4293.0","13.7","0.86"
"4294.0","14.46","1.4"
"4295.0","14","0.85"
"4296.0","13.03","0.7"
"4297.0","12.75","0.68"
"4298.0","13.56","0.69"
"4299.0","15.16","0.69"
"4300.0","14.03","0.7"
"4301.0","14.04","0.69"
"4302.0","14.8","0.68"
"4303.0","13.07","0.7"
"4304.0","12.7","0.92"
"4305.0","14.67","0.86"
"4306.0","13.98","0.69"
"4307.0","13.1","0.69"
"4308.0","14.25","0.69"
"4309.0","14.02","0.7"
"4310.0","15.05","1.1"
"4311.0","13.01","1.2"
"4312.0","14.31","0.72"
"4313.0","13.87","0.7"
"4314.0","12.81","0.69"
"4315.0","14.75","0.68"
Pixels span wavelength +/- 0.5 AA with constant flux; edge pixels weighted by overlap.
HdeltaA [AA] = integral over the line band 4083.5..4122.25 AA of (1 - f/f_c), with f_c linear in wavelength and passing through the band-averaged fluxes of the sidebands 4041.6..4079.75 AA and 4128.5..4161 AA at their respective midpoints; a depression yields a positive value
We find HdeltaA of -0.6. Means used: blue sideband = 14.2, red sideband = 13.6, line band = 14.1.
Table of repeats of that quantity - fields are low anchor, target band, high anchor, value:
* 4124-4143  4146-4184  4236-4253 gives -1.5 AA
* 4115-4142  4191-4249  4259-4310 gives 2.4 AA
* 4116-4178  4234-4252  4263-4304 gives 1.2 AA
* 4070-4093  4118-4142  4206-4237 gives 0.1 AA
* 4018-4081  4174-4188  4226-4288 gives -0.4 AA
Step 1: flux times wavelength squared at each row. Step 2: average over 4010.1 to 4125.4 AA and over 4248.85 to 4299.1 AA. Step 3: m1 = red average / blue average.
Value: 1.06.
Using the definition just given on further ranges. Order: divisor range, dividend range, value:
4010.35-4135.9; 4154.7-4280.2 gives 1.02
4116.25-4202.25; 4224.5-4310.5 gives 1.03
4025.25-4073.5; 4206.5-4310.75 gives 1.05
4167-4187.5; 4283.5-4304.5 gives 1.04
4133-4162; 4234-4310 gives 1.05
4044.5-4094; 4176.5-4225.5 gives 1.01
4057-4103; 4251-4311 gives 1.05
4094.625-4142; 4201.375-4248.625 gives 0.98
